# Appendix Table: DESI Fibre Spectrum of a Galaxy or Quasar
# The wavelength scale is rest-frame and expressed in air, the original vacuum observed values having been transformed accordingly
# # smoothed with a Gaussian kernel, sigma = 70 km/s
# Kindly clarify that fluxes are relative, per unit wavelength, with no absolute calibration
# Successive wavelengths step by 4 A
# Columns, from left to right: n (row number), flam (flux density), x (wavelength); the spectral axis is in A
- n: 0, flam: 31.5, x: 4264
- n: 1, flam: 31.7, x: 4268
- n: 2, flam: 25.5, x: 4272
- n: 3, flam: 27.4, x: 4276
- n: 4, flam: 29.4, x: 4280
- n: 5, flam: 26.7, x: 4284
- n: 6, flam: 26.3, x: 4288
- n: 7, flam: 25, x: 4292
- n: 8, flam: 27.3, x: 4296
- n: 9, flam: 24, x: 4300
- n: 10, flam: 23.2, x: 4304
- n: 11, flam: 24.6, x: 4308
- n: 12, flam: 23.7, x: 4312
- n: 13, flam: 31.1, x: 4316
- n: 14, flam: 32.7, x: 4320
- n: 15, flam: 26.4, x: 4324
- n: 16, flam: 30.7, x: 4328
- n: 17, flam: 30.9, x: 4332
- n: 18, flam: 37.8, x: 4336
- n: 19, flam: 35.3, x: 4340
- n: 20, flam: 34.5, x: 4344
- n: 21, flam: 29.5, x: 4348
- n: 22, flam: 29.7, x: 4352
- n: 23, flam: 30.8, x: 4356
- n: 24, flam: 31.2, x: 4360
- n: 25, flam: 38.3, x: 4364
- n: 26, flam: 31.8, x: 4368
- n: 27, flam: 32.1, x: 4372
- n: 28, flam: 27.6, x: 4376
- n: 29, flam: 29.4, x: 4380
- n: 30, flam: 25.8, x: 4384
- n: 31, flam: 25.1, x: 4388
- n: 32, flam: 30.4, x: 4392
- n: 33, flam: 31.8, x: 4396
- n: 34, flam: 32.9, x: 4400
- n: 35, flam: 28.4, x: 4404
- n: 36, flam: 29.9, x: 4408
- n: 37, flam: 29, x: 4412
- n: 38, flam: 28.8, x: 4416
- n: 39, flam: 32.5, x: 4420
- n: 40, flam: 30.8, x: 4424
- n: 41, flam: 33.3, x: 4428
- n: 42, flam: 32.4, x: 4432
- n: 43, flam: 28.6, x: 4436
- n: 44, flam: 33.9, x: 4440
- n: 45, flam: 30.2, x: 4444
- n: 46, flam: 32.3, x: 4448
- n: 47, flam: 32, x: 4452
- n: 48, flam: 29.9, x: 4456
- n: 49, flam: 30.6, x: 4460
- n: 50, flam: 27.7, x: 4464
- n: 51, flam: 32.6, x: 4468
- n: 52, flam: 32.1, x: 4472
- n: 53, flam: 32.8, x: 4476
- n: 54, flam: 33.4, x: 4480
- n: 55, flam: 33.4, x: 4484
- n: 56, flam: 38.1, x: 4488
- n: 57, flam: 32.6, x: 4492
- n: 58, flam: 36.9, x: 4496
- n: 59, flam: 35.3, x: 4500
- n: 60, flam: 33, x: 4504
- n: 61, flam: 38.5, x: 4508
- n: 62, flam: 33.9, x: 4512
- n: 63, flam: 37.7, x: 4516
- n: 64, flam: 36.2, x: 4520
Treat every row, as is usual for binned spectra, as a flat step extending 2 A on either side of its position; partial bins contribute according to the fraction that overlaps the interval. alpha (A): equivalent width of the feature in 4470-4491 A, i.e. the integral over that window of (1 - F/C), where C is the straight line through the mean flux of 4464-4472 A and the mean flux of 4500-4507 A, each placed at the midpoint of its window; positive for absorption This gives -0.97 A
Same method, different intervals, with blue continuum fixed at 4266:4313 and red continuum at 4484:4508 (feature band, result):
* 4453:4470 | 1.8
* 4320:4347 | -4.1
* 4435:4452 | 0.8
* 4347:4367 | -1.9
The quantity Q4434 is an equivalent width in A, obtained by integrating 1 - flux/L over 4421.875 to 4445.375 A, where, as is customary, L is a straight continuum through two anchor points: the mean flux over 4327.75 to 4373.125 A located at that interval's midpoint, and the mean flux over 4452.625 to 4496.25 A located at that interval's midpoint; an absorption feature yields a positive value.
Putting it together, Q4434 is 0.8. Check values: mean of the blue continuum 32.8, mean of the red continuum 32.5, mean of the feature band 31.6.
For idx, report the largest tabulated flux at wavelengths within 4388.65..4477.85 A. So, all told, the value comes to 33.9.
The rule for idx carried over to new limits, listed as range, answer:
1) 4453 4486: 33.4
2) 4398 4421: 32.9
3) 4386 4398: 31.8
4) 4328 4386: 38.3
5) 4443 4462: 32.3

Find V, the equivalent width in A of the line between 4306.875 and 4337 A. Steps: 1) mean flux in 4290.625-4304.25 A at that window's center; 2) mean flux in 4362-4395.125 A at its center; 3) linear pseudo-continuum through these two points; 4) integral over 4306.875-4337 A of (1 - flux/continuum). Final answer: -3.4 A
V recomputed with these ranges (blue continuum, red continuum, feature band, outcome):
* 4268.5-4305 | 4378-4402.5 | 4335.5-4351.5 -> -3.2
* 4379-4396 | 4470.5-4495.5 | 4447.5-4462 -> 0.5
